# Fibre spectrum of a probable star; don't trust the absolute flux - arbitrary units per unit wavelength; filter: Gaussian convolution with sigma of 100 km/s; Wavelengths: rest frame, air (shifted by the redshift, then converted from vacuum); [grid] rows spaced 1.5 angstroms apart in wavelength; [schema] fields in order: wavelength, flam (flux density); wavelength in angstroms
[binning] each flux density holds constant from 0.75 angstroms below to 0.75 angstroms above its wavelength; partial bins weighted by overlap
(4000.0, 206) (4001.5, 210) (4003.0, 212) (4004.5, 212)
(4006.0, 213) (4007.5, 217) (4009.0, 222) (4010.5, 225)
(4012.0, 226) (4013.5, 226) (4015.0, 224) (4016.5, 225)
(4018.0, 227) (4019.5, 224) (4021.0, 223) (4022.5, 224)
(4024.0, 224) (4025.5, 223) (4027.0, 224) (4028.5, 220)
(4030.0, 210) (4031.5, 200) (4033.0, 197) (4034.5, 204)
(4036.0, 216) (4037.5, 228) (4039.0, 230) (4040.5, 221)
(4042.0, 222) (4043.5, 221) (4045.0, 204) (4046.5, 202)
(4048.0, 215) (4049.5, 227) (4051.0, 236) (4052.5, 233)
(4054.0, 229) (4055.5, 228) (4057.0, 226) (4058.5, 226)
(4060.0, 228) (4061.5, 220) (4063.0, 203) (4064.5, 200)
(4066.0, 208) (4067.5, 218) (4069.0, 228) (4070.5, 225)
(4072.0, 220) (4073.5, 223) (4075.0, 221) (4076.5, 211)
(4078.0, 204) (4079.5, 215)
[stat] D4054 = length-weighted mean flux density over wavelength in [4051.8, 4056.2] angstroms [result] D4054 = 230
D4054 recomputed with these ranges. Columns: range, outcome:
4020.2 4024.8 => 224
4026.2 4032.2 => 214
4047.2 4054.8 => 228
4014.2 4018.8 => 225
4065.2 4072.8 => 220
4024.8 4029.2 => 222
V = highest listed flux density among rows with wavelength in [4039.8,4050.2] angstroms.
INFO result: 227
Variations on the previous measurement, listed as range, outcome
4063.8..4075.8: 228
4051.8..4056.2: 233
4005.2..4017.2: 226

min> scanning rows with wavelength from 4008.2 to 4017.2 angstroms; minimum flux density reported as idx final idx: 222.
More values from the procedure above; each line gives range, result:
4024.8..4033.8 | 197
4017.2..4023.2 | 223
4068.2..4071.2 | 225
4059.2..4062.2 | 220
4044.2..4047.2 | 202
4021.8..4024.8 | 224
